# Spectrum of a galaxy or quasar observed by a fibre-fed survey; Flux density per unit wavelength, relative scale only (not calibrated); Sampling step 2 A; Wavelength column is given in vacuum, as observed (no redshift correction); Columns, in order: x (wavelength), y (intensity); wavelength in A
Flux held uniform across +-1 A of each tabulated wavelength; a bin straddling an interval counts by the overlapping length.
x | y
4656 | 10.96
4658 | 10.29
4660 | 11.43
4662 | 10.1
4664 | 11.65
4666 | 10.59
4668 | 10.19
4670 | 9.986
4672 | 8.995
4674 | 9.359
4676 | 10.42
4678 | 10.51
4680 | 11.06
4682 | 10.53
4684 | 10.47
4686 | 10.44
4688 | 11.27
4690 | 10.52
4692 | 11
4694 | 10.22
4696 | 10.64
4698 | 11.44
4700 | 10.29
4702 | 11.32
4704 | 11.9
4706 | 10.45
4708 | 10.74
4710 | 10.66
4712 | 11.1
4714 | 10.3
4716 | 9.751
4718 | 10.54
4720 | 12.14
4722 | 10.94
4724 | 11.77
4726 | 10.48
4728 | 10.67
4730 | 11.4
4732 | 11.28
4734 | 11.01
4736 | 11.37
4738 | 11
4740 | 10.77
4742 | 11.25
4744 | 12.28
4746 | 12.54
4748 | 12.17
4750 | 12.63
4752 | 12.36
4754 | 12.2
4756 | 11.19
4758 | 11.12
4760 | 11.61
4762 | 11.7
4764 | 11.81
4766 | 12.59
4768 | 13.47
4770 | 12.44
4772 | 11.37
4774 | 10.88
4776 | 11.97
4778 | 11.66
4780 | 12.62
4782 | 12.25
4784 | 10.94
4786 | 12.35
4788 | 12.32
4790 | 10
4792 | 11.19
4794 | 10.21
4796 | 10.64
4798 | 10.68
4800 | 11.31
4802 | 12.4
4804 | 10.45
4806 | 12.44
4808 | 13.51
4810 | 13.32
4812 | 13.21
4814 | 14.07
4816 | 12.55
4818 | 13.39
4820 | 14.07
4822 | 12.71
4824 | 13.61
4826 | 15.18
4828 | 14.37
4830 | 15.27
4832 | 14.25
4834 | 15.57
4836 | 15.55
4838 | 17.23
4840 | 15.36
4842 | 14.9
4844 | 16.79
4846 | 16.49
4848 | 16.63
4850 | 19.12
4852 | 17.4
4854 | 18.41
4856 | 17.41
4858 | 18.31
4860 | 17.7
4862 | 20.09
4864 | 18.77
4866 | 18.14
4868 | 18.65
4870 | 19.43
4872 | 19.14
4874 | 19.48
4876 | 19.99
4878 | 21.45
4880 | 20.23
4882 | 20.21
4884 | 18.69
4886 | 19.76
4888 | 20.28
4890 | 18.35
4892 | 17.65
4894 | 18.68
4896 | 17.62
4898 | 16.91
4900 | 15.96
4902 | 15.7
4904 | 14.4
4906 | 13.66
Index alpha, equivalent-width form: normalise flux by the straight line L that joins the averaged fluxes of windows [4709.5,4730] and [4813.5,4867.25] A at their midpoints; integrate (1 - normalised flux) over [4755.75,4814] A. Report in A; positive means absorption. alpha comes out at 7.8 A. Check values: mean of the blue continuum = 10.9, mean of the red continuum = 16.1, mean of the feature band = 11.8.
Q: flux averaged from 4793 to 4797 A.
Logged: 10.4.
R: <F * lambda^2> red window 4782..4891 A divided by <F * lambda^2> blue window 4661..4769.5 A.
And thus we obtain 1.5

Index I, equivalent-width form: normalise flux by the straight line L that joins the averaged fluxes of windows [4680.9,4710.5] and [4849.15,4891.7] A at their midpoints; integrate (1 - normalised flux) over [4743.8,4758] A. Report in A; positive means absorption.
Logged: 1.4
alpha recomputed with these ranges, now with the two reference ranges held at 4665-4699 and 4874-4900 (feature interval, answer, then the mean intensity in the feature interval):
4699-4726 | 1.9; 10.9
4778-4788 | 1.8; 12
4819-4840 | 2.3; 14.8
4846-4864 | -0.4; 18.1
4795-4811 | 3.8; 11.8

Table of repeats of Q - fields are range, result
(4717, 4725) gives 11.3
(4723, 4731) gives 11.1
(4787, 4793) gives 11.2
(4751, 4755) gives 12.3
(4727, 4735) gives 11.1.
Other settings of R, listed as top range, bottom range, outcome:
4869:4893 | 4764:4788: 1.69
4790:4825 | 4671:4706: 1.22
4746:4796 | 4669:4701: 1.17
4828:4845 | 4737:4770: 1.35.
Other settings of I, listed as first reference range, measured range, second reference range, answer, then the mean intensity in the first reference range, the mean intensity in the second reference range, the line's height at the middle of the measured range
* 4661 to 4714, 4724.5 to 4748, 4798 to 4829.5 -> 0.5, 10.6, 13.1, 11.6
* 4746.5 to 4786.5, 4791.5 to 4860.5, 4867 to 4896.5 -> 6.2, 12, 19.3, 15.8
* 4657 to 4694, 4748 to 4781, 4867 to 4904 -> 4.6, 10.5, 18.7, 14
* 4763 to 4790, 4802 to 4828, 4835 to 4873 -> 2.8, 12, 17.7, 14.8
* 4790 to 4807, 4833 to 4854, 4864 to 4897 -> -1.4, 11.1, 19.2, 15.6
